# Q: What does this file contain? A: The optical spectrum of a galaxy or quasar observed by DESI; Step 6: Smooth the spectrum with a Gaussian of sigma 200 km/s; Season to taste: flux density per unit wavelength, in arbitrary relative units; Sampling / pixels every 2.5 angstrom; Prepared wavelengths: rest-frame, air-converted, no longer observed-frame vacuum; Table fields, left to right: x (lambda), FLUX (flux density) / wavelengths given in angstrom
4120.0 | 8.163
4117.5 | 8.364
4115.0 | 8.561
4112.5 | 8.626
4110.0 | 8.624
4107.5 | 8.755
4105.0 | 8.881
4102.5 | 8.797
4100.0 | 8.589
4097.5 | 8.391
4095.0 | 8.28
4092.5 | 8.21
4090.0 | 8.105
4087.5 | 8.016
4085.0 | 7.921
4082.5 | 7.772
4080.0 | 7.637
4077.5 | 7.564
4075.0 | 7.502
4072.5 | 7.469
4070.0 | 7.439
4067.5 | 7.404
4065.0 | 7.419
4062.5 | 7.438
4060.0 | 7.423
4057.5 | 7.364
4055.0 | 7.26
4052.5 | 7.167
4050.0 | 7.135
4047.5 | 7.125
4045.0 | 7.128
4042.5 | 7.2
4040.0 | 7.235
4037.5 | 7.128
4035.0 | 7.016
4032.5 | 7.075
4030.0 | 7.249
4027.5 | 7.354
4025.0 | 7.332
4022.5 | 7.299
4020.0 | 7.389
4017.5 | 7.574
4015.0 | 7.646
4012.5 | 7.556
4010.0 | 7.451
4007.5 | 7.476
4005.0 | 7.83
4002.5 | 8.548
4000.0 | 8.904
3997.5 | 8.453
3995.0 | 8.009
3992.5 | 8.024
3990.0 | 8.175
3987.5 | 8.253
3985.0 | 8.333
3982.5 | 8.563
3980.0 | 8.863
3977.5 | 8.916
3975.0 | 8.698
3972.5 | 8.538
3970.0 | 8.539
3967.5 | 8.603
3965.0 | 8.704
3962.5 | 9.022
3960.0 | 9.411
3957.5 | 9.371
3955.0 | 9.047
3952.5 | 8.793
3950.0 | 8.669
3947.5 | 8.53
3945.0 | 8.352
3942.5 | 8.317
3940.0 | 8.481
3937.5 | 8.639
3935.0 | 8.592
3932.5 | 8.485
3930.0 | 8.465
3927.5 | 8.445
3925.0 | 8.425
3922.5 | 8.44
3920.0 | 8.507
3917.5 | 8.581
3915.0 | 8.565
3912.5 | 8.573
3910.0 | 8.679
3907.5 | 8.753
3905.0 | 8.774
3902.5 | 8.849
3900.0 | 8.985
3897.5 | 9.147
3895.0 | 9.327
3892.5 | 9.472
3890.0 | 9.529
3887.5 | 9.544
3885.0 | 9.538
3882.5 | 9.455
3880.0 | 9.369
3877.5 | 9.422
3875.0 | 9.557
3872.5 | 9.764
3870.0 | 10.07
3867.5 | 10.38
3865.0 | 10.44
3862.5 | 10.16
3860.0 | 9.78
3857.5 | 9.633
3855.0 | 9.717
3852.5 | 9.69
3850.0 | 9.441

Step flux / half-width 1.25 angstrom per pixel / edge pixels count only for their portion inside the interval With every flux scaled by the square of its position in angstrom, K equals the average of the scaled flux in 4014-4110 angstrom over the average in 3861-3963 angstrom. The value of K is 0.9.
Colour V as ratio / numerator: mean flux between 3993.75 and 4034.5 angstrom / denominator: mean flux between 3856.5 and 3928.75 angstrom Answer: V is 0.8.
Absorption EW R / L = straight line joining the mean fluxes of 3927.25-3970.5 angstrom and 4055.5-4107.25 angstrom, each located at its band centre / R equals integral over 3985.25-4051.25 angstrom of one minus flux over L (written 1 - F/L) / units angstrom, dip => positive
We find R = 5.3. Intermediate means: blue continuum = 8.7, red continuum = 7.89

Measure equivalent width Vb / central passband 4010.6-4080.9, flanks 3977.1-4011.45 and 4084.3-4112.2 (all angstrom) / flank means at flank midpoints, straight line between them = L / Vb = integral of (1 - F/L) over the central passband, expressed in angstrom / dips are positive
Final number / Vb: 8.4 angstrom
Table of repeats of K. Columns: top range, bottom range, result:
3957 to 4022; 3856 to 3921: 0.94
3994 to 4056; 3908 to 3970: 0.90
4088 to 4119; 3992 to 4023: 1.13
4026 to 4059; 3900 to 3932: 0.89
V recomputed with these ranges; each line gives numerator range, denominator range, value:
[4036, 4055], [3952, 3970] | 0.80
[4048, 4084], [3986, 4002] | 0.89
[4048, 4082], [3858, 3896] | 0.76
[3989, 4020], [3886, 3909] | 0.87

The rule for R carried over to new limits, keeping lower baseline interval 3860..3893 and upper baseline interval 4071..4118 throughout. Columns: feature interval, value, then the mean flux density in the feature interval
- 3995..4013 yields 1.6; 8.05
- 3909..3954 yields 4.0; 8.53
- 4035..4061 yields 4.1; 7.2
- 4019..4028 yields 1.4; 7.34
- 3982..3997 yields 1.2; 8.22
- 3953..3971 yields 0.4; 8.96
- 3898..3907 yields 0.6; 8.88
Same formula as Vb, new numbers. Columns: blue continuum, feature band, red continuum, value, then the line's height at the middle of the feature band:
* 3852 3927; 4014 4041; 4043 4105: 2.7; 8.11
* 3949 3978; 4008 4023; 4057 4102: 1.6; 8.38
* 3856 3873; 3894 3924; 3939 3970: 2.1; 9.41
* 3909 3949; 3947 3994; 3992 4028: -3.1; 8.14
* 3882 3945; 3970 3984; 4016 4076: -1.1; 8.08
